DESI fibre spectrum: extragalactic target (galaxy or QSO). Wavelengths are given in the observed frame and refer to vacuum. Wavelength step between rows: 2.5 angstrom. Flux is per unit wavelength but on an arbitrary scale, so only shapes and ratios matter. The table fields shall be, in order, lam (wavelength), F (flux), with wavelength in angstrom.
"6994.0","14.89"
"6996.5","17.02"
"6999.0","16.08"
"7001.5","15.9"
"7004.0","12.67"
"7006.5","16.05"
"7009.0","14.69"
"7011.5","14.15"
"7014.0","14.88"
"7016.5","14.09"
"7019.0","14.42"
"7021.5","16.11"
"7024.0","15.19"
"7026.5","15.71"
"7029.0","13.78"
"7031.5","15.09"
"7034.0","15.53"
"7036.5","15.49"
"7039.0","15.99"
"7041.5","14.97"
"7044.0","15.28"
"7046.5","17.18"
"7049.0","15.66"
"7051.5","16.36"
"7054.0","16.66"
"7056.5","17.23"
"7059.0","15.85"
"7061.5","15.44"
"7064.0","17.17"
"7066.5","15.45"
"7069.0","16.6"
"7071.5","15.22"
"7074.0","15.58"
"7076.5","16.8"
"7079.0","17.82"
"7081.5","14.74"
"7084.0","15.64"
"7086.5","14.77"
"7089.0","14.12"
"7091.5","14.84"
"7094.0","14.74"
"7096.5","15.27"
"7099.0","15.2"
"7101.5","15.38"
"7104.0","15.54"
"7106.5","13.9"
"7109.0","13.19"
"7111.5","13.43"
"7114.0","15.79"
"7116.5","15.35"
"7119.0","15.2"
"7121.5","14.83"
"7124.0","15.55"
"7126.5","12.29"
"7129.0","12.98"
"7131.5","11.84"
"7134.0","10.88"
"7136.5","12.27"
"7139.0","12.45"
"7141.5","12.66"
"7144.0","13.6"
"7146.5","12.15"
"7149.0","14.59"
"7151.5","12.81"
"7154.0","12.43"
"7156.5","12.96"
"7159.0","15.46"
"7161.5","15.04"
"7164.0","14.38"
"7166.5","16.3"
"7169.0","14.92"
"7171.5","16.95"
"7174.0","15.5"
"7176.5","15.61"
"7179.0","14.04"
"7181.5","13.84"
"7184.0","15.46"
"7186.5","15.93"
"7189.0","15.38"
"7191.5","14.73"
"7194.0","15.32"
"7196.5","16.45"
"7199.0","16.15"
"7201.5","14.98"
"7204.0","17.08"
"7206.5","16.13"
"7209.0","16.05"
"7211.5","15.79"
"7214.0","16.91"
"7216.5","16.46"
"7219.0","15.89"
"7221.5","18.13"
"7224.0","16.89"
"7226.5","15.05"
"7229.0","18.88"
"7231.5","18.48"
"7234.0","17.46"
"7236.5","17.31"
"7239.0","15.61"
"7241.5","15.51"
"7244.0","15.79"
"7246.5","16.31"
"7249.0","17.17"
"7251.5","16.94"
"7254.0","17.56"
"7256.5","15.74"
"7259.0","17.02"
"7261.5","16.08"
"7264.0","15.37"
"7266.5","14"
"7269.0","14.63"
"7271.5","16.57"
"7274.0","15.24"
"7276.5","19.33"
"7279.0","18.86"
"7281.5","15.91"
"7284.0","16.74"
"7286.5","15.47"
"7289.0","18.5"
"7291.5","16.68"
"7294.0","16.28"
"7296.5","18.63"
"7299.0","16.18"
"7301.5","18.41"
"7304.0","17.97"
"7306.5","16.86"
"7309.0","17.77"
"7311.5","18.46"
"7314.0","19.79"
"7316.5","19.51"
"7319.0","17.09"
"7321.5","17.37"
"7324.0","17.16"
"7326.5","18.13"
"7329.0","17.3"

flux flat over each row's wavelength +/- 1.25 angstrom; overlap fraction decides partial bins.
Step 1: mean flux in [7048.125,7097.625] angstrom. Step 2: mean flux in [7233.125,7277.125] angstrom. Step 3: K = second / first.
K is 1.0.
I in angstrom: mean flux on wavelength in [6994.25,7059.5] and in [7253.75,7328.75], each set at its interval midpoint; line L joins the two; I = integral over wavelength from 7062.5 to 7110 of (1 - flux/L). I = 1.32 angstrom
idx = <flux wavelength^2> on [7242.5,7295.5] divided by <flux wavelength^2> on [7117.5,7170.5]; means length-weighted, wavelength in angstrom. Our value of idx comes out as 1.25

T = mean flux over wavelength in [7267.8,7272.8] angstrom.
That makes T 15.6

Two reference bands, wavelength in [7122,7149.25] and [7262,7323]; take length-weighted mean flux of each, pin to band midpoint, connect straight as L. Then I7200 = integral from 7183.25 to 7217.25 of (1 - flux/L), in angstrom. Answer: -3.0 angstrom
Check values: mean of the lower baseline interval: 12.8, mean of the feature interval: 15.9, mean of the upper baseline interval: 17.1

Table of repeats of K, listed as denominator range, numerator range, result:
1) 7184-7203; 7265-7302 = 1.07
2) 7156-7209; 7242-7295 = 1.07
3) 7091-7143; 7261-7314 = 1.21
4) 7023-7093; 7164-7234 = 1.02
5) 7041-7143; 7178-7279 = 1.09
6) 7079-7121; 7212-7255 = 1.13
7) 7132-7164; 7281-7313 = 1.32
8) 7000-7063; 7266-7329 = 1.12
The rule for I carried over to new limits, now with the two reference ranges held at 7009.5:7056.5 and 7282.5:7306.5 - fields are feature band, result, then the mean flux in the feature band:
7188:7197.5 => 0.6 angstrom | 15.4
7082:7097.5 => 0.9 angstrom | 14.9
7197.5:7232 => 0.1 angstrom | 16.6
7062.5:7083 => -0.6 angstrom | 16.2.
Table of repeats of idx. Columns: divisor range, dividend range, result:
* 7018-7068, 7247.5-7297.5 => 1.13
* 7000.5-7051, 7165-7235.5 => 1.12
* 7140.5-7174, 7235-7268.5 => 1.17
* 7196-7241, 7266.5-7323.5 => 1.06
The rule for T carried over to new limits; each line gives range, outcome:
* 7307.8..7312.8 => 18.1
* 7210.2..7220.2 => 16.3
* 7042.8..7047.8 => 16.2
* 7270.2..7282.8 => 17.2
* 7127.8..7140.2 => 12.1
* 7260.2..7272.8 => 15.3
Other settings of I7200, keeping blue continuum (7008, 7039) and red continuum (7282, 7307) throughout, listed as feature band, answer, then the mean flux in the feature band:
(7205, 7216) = 0.14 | 16.3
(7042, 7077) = -2.01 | 16.1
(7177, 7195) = 1.43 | 15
